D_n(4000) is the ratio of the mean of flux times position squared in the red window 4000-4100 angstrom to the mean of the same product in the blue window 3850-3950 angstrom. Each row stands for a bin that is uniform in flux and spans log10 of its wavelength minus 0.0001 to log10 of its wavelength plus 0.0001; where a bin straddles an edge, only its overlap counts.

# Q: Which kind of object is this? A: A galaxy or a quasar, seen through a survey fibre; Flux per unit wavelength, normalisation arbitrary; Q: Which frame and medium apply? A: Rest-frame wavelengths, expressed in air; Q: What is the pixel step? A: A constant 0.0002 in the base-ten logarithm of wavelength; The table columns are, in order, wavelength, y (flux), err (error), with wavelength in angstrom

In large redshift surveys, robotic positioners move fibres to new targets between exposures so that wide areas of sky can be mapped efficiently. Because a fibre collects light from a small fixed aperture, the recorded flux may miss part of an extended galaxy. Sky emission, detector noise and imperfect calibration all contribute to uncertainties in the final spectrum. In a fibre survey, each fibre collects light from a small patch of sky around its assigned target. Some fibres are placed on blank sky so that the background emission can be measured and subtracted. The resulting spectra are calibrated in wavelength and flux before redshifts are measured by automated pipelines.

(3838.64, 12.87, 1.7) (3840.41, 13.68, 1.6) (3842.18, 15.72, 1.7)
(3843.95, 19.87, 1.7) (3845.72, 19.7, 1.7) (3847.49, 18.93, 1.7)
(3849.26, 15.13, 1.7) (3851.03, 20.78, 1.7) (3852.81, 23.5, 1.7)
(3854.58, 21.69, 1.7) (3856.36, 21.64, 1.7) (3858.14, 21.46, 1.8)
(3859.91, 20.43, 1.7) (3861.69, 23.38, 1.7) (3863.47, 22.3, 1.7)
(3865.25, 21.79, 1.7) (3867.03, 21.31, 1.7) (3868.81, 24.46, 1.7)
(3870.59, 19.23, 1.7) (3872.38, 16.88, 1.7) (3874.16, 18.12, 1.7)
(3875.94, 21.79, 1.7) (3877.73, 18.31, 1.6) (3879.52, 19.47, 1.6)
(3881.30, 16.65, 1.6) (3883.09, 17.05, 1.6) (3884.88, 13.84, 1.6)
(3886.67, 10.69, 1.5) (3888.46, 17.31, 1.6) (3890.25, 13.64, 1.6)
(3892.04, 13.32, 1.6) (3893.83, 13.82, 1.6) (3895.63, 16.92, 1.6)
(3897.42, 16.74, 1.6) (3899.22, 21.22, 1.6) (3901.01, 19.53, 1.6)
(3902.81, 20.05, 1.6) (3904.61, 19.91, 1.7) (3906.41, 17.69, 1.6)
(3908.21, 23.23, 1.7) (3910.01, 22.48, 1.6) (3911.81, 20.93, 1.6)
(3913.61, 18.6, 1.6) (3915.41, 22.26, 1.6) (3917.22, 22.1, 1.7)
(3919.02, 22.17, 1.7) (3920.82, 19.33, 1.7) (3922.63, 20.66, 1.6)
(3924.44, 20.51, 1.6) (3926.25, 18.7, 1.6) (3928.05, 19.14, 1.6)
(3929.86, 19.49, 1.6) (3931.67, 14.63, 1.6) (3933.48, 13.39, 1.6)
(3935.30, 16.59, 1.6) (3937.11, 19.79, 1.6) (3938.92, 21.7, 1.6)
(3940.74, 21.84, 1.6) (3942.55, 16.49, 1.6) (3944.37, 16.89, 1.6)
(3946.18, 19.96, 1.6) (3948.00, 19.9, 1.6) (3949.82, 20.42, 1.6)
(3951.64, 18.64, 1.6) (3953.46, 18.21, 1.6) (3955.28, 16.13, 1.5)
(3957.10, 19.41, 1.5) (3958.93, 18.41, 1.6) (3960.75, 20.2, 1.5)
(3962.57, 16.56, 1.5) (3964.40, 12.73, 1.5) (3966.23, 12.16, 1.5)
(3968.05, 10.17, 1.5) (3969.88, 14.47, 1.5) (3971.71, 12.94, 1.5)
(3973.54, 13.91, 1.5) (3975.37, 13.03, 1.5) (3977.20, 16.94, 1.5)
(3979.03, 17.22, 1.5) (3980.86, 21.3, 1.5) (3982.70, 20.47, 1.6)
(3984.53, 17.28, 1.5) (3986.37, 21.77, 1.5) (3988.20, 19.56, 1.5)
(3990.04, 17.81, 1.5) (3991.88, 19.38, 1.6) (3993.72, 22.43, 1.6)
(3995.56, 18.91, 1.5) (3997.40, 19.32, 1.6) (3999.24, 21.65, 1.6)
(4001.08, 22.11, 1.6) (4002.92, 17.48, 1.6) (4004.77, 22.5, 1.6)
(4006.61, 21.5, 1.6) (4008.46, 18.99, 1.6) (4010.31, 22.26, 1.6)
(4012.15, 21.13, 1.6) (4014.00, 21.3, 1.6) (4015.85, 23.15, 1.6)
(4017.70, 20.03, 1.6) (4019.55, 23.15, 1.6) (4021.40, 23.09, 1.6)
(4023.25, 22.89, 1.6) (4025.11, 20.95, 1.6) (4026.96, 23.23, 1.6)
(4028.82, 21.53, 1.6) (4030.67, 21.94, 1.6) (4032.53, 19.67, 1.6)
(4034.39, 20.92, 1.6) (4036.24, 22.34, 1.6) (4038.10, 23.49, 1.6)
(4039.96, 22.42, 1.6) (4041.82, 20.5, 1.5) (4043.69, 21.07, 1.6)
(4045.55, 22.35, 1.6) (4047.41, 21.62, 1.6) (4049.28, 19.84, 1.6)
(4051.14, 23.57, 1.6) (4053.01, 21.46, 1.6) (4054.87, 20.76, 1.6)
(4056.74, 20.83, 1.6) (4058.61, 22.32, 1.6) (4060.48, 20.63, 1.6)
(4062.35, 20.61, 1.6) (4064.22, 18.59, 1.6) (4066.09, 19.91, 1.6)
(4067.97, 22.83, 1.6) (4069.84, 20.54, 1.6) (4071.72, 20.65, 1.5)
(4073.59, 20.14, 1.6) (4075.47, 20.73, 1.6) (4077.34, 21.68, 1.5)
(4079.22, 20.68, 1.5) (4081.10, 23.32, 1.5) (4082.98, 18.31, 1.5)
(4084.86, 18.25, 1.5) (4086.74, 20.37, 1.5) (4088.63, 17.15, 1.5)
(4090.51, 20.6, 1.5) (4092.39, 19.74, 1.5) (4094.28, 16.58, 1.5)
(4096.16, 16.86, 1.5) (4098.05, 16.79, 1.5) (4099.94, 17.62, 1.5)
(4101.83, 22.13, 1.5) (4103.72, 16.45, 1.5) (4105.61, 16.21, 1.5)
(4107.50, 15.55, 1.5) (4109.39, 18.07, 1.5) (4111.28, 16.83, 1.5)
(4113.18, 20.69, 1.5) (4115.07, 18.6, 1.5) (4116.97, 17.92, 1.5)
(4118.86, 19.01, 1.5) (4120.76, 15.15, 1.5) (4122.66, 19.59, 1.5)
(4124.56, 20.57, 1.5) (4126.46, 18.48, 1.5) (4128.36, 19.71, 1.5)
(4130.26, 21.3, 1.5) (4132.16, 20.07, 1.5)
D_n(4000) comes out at 1.17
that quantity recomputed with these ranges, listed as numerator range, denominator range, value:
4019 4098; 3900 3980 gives 1.22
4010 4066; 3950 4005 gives 1.25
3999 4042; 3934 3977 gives 1.32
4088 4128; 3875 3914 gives 1.13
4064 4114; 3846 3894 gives 1.13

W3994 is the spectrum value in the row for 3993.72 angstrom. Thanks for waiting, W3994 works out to 22.43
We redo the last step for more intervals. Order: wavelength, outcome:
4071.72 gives 20.65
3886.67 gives 10.69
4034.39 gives 20.92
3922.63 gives 20.66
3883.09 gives 17.05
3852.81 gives 23.5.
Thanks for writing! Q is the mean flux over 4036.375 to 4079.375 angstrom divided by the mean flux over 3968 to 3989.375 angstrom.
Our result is 1.3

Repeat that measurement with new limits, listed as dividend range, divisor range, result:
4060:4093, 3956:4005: 1.14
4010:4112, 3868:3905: 1.17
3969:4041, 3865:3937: 1.08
